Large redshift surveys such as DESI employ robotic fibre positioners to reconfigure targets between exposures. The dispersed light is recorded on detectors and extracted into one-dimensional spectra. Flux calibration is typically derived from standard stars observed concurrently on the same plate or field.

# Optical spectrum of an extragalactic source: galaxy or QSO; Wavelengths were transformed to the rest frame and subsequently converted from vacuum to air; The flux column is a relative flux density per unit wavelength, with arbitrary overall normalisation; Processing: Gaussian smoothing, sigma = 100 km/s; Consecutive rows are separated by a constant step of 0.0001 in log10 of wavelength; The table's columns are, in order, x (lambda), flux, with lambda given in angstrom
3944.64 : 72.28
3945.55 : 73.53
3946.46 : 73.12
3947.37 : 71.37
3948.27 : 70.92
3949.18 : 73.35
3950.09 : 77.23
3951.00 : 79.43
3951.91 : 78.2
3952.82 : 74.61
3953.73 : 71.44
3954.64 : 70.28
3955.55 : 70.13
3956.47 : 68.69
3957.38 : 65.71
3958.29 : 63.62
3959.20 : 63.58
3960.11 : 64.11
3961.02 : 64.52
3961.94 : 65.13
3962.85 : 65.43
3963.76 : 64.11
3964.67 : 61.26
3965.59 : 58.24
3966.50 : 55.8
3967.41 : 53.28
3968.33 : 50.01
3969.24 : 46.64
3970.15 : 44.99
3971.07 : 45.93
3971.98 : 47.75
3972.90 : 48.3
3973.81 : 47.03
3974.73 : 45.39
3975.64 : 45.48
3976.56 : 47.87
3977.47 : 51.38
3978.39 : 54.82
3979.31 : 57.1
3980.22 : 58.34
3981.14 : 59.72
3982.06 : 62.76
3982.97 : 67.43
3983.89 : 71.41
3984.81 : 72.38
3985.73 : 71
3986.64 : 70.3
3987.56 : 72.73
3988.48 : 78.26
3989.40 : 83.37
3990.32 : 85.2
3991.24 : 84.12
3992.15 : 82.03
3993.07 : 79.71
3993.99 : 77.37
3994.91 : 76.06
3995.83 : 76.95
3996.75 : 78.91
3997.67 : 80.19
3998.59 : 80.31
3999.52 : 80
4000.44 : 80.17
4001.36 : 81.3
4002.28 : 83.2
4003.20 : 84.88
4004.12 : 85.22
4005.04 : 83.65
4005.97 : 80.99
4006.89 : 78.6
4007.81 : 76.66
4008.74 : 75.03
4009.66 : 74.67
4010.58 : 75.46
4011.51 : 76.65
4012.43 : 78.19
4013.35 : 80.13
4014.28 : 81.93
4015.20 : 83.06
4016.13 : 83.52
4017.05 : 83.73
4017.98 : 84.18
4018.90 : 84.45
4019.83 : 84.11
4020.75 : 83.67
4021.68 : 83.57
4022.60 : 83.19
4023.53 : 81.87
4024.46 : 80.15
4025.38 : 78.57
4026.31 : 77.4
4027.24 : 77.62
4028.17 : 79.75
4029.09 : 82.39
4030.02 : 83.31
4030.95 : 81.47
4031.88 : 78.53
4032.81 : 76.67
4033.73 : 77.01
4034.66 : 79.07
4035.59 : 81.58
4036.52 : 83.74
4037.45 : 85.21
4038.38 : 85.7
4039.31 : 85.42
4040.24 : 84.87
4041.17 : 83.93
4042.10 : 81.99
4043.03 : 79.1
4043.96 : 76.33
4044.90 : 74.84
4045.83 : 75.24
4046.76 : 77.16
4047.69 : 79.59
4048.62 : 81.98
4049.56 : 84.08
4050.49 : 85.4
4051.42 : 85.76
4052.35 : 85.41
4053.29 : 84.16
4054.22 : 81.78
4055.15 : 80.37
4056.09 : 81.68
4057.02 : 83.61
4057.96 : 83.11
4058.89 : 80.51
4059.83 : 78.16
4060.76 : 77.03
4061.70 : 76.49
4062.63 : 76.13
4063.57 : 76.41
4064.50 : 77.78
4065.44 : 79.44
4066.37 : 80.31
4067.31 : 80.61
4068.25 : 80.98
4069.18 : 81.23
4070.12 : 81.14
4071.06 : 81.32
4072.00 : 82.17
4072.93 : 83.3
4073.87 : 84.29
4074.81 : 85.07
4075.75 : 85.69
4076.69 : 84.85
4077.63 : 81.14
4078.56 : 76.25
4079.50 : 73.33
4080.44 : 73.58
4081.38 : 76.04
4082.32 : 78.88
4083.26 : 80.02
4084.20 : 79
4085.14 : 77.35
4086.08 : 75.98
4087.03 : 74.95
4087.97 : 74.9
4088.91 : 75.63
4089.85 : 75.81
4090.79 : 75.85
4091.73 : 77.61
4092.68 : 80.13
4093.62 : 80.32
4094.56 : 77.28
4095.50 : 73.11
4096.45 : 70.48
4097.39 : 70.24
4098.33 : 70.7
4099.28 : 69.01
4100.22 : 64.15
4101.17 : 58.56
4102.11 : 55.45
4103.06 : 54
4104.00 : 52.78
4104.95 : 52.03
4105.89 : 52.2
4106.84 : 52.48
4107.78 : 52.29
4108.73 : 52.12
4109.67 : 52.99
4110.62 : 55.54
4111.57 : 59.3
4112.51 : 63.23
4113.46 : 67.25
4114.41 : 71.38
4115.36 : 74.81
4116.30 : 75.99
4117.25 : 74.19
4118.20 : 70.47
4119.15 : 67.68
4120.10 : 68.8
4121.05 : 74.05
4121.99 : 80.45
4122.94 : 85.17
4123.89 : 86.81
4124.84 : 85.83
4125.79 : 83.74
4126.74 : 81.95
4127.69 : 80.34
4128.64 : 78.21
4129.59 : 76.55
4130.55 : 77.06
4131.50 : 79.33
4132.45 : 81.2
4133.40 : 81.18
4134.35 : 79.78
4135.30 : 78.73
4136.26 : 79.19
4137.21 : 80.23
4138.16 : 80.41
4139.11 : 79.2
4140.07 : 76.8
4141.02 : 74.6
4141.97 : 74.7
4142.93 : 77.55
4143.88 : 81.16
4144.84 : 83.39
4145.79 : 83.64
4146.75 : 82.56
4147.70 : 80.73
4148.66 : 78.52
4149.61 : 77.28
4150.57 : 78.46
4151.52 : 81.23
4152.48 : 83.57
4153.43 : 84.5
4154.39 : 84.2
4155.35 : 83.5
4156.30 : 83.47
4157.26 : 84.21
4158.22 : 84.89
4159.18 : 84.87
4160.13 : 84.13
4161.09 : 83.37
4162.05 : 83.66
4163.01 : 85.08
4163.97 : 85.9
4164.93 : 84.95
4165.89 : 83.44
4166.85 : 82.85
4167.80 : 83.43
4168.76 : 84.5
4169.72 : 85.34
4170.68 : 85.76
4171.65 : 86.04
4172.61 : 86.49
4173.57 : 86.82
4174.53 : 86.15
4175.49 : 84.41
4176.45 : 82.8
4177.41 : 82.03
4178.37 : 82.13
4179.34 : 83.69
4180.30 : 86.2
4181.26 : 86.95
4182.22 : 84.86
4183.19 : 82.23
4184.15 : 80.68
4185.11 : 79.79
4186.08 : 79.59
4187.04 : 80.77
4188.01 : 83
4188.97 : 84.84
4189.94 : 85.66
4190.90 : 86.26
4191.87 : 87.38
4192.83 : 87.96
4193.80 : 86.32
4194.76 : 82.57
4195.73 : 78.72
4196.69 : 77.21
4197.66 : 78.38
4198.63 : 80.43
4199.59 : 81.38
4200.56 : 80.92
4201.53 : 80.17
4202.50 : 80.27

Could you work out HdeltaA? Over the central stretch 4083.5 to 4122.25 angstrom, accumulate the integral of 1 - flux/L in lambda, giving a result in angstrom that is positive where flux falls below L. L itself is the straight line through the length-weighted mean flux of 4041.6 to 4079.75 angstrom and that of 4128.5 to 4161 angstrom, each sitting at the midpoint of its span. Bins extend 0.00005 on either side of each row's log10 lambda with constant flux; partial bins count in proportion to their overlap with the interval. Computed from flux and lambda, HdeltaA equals 6.2 angstrom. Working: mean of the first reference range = 80.7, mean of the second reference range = 80.6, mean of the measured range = 67.8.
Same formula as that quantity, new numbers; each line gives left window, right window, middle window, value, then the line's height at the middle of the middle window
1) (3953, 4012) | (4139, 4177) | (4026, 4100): -4.7 angstrom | 74.7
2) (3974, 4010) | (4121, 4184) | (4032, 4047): -1.0 angstrom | 75.4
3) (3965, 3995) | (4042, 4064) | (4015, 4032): -2.1 angstrom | 72.9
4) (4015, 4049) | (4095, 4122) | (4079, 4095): -1.9 angstrom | 68.6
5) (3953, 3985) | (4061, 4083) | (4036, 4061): -2.3 angstrom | 75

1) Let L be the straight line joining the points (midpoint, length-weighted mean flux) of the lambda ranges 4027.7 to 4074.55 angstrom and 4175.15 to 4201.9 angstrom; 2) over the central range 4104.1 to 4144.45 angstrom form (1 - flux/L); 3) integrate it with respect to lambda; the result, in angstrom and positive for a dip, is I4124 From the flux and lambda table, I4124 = 4.6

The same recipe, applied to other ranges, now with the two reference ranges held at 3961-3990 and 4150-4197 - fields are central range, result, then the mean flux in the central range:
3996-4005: -2.80 angstrom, 81.5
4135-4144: 0.16 angstrom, 78.1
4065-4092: -2.74 angstrom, 79.2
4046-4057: -2.21 angstrom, 82.4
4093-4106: 1.69 angstrom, 64.8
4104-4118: 2.77 angstrom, 61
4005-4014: -2.06 angstrom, 77.8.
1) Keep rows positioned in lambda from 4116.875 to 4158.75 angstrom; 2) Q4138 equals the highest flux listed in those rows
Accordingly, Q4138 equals 86.81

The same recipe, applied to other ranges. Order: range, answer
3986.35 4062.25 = 85.76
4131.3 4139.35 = 81.2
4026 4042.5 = 85.7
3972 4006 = 85.22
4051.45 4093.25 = 85.69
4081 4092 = 80.02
